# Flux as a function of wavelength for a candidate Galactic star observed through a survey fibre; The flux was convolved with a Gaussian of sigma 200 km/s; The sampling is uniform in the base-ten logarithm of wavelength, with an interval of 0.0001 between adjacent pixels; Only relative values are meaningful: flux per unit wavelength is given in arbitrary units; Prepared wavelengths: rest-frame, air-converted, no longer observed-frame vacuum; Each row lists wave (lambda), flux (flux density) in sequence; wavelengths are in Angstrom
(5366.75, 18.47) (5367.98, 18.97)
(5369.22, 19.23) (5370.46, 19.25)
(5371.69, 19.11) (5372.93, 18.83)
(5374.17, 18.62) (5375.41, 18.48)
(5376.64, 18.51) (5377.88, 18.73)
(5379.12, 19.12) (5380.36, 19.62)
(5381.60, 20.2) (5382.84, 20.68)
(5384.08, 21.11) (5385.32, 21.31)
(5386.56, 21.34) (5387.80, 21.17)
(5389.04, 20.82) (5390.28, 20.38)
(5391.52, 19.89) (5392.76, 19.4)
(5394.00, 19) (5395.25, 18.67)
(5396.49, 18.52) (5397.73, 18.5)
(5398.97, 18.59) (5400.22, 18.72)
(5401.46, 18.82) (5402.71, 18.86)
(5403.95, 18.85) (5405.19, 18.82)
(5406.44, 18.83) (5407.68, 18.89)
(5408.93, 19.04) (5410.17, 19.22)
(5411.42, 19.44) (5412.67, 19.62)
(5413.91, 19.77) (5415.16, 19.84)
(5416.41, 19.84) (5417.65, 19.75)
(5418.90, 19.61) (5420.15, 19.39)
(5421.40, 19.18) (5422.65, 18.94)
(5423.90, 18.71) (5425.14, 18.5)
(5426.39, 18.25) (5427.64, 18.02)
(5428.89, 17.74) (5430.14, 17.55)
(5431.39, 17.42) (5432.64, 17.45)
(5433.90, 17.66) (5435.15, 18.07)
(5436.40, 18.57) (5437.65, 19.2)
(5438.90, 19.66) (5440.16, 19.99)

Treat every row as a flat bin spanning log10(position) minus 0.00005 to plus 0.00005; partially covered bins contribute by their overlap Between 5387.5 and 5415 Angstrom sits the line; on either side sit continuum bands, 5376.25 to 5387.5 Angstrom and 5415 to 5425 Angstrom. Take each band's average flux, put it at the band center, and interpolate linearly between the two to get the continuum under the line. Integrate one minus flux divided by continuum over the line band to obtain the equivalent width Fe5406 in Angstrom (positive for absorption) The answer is 0.7 Angstrom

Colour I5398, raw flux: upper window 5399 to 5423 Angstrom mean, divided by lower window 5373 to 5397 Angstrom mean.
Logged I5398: 0.97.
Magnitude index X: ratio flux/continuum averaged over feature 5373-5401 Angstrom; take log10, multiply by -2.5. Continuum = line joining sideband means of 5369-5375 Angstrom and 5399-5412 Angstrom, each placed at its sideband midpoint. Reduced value -0.04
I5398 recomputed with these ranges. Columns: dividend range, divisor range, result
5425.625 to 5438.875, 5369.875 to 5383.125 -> 0.94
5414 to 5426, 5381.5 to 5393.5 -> 0.94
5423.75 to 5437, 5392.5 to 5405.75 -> 0.96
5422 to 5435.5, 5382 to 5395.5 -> 0.88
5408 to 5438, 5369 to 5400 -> 0.96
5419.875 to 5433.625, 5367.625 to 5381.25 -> 0.96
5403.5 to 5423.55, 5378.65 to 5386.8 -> 0.94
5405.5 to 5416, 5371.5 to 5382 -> 1.02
